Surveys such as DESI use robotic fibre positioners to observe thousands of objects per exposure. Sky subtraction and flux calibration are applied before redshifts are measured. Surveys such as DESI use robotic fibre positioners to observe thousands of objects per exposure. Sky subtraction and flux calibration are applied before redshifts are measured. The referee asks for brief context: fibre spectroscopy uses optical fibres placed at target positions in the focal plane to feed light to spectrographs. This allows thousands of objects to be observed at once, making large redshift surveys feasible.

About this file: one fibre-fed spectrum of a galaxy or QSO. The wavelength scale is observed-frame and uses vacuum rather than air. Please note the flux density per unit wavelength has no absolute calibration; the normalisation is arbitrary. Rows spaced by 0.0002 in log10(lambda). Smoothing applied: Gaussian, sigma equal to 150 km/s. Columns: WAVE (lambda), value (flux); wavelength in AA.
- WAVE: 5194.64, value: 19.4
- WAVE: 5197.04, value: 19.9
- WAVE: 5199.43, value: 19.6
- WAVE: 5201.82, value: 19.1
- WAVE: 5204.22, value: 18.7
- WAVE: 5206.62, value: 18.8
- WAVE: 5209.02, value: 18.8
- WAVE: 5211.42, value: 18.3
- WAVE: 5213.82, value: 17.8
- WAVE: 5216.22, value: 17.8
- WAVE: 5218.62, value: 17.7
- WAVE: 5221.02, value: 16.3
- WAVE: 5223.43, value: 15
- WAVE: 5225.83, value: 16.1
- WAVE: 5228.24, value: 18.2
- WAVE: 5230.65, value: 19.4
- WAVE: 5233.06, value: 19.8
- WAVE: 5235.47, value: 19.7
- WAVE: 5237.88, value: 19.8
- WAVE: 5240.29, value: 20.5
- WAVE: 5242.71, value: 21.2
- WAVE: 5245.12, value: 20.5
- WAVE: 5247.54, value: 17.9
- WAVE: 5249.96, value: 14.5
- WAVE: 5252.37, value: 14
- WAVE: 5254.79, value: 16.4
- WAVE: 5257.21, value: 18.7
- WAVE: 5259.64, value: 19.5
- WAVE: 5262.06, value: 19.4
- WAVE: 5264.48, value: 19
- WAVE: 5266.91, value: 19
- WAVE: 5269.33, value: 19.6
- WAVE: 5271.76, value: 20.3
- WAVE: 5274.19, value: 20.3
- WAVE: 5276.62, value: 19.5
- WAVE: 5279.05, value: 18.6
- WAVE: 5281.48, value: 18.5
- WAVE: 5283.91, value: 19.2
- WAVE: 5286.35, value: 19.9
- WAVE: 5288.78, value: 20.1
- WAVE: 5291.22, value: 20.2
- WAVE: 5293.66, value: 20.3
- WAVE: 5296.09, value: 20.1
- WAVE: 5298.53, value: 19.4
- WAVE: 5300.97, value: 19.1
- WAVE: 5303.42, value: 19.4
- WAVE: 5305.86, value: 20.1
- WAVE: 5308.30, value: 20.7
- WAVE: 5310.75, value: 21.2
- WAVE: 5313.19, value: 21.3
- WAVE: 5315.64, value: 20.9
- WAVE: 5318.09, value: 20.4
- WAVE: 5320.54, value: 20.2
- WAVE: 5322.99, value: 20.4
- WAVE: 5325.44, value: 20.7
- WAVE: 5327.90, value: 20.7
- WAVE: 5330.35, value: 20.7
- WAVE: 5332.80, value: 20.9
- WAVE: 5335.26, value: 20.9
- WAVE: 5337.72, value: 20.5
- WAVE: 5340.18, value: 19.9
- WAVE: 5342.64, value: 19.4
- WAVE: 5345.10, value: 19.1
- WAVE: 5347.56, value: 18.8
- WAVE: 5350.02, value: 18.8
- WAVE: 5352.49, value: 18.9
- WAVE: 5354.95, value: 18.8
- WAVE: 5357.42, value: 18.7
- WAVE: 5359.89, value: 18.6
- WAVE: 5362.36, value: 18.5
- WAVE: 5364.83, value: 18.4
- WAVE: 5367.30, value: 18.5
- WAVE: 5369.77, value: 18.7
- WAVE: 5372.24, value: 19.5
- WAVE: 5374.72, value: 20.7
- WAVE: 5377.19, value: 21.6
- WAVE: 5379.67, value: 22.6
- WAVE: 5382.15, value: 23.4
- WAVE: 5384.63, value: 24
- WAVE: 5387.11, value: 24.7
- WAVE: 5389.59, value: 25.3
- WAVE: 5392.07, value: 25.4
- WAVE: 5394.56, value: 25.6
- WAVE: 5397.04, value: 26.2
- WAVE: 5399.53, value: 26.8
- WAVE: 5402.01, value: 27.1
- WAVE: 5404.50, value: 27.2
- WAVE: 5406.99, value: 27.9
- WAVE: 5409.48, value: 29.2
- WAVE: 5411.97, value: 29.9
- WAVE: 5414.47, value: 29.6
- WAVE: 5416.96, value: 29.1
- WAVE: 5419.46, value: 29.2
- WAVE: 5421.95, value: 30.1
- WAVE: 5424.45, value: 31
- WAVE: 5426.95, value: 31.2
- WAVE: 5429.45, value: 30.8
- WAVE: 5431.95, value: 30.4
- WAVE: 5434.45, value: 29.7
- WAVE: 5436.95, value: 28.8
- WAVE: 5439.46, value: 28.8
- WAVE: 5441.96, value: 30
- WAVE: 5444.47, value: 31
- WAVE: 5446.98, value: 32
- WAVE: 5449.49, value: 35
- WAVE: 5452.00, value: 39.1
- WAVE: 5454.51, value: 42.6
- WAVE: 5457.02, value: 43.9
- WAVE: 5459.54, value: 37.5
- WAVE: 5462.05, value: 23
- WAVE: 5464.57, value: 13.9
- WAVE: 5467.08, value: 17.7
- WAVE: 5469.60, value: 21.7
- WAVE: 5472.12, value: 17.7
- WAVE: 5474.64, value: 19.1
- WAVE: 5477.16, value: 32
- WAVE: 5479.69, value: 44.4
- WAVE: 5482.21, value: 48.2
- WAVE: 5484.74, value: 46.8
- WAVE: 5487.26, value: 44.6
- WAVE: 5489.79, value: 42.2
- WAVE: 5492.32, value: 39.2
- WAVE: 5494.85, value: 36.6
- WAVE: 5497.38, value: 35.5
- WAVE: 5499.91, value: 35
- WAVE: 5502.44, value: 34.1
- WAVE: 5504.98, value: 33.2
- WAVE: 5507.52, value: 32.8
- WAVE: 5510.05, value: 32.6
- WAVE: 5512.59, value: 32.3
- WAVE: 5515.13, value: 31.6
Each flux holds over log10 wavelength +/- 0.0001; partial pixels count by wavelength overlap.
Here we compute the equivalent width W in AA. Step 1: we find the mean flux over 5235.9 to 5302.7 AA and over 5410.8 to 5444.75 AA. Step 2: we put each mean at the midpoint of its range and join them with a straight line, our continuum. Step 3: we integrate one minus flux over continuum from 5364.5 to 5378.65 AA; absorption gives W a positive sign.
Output 3.5 AA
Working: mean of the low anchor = 19.1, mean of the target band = 19.7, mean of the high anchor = 29.9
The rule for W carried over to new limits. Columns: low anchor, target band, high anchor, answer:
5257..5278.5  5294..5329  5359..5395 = 0.0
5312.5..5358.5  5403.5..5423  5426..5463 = 0.2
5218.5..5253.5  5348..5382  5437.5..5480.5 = 7.3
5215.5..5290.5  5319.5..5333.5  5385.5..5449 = 1.5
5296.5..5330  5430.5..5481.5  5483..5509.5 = 5.9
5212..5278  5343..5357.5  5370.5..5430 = 3.0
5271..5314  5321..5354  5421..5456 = 5.1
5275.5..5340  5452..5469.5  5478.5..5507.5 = 3.0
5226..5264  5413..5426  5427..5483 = -0.6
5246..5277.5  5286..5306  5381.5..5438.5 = 0.7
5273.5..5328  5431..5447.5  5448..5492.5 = 0.6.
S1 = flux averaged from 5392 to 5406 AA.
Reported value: 26.5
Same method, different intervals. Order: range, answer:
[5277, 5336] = 20.1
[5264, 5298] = 19.6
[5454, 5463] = 36.7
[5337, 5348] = 19.6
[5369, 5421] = 25.5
